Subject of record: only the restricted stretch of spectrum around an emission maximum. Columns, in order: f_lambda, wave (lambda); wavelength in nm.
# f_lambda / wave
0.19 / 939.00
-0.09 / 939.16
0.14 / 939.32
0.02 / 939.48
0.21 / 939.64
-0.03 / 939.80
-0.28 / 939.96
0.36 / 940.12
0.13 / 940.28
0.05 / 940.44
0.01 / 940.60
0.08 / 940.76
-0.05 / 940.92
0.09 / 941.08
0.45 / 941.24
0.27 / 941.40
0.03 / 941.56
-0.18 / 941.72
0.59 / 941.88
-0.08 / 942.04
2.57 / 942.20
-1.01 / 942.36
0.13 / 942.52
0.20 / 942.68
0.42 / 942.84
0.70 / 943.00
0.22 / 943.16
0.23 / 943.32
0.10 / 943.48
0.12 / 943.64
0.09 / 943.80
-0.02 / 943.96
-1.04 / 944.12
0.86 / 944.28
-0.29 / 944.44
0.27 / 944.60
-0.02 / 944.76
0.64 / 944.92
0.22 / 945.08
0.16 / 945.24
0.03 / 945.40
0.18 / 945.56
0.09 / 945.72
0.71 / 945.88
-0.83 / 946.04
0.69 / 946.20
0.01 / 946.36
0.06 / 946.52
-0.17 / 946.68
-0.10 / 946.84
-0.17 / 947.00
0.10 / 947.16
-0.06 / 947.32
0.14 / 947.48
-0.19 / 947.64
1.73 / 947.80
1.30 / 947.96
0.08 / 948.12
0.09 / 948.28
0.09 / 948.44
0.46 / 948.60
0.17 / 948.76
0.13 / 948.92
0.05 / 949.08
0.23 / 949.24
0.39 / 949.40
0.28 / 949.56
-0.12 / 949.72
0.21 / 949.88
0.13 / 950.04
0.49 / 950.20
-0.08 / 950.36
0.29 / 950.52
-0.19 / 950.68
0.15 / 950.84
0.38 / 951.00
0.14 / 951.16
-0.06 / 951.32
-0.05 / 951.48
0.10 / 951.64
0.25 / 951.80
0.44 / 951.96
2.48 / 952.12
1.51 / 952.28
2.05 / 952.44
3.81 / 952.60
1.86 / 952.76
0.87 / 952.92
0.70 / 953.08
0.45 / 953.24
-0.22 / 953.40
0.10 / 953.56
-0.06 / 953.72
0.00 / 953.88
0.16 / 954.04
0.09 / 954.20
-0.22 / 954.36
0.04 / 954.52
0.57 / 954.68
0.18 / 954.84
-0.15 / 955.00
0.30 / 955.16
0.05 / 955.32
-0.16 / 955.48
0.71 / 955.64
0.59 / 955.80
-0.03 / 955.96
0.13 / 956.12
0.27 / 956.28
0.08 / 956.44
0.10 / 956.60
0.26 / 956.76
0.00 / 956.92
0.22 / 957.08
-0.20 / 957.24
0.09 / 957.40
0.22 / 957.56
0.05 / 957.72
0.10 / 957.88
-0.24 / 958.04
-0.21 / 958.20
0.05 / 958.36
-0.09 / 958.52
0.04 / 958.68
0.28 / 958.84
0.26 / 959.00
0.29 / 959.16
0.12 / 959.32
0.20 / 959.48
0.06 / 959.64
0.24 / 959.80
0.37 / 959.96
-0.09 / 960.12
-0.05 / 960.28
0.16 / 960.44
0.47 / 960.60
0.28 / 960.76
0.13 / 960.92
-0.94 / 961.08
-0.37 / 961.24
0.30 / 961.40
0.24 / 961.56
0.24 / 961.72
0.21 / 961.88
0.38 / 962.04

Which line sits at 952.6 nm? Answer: Hbeta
